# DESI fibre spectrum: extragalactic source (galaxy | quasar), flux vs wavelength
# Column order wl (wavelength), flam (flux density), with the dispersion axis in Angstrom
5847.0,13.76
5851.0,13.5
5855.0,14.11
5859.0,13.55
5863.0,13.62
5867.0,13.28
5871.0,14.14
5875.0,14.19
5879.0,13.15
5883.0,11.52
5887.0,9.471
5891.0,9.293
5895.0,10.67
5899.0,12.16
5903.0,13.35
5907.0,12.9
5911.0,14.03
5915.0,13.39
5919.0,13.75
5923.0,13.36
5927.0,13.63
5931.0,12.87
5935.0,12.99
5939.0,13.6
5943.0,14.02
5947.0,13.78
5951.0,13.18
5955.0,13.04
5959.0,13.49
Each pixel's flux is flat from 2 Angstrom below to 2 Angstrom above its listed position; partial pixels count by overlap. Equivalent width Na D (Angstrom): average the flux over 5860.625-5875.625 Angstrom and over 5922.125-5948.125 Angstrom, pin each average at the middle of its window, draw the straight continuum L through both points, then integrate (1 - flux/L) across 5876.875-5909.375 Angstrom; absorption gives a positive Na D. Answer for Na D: 4.87 Angstrom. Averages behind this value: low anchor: 13.8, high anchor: 13.5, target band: 11.6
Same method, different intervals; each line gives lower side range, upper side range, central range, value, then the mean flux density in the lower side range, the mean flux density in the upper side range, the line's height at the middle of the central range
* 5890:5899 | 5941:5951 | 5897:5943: -4.63 Angstrom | 10.5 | 13.8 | 12.1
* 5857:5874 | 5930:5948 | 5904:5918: 0.09 Angstrom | 13.7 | 13.5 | 13.5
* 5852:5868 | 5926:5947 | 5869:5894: 3.11 Angstrom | 13.7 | 13.4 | 13.6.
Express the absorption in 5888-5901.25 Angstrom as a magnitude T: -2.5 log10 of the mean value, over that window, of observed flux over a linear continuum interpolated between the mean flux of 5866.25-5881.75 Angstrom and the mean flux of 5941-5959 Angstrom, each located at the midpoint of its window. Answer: 0.26 mag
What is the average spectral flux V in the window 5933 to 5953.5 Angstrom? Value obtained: 13.5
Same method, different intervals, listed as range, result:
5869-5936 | 12.6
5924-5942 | 13.3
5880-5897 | 10.4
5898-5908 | 12.9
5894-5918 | 12.9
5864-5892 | 12.3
